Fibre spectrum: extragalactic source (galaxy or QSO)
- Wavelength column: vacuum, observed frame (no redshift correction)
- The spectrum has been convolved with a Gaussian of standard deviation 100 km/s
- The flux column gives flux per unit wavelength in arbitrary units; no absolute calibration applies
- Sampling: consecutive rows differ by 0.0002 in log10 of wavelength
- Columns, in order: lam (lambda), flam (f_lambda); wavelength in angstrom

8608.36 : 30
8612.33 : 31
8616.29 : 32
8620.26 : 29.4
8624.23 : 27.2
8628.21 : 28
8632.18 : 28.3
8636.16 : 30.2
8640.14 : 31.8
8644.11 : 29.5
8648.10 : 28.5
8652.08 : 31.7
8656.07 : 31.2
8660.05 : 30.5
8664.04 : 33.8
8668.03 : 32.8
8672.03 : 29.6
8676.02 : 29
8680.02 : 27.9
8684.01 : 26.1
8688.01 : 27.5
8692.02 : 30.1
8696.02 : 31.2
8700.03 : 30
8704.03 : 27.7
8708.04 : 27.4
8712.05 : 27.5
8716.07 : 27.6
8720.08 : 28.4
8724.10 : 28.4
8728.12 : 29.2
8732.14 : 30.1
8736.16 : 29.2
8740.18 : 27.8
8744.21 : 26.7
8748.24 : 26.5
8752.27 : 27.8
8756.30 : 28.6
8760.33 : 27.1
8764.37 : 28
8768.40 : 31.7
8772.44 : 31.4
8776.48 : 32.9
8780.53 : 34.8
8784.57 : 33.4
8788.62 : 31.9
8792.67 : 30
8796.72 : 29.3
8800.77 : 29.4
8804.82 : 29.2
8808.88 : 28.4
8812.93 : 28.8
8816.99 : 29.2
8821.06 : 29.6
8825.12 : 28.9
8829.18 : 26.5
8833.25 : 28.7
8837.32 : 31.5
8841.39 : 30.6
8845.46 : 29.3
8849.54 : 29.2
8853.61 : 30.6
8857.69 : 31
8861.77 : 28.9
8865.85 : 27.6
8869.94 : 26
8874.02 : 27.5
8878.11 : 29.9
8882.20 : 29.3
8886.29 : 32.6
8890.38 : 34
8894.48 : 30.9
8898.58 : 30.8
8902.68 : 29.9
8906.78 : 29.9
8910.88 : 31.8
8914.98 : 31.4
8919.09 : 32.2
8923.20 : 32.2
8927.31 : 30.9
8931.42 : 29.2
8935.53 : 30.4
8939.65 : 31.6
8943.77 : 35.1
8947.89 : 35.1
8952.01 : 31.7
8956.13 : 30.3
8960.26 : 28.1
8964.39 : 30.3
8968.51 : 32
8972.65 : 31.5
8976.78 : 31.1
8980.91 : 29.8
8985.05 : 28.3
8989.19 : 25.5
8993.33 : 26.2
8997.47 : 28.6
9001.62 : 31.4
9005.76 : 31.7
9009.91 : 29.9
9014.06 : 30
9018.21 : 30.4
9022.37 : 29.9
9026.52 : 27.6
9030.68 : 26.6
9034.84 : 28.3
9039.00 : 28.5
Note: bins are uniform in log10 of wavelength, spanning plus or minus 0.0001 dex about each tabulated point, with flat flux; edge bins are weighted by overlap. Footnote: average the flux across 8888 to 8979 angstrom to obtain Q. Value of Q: 31.4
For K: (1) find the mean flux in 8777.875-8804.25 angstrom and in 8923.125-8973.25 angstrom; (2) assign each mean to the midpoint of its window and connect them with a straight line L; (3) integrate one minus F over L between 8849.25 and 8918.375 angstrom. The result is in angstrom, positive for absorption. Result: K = 2.72 angstrom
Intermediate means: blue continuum 31.4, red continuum 31.4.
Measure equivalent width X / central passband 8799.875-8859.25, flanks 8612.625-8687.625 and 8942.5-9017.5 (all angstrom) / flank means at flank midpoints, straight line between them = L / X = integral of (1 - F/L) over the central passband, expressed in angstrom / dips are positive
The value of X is 1.42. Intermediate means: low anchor 29.8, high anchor 30.3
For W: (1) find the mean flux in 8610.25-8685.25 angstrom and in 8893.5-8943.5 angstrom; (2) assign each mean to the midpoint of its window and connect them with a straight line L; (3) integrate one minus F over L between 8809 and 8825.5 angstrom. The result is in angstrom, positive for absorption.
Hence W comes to 0.9 angstrom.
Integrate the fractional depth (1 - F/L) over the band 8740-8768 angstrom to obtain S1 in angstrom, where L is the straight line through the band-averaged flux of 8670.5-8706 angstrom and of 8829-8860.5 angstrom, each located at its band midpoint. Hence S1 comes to 1.4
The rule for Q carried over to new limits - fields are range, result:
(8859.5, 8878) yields 27.8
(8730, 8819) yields 29.6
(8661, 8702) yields 29.8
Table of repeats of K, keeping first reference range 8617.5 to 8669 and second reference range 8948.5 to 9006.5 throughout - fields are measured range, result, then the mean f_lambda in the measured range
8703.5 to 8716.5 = 1.12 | 27.5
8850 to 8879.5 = 1.16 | 28.8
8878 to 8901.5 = -1.08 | 31.3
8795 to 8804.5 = 0.22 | 29.3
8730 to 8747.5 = 1.04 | 28.3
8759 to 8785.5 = -1.14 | 31.4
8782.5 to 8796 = -0.67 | 31.5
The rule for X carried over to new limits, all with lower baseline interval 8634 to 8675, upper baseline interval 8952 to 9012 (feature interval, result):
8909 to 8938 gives -1.2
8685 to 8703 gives 0.8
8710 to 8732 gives 1.6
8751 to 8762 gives 1.0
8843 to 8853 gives 0.2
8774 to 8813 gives -0.7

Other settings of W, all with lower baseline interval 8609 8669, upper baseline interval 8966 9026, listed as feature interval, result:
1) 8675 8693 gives 1.37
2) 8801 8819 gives 0.65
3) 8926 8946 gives -1.14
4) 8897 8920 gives -0.84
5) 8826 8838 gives 0.55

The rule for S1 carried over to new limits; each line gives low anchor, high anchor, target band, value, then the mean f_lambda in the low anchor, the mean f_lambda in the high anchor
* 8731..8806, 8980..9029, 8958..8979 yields -1.0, 29.8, 29.1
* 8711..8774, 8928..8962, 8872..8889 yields 0.3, 28.5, 31.4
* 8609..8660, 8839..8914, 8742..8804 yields 0.1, 29.9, 30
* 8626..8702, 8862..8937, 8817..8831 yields 0.8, 29.9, 30.3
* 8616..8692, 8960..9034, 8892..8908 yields -0.6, 29.7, 29.4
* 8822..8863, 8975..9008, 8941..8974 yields -2.9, 29.5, 29.1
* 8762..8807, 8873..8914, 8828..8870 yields 2.2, 31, 30.8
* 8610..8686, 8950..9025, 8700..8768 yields 4.0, 29.9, 29.8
